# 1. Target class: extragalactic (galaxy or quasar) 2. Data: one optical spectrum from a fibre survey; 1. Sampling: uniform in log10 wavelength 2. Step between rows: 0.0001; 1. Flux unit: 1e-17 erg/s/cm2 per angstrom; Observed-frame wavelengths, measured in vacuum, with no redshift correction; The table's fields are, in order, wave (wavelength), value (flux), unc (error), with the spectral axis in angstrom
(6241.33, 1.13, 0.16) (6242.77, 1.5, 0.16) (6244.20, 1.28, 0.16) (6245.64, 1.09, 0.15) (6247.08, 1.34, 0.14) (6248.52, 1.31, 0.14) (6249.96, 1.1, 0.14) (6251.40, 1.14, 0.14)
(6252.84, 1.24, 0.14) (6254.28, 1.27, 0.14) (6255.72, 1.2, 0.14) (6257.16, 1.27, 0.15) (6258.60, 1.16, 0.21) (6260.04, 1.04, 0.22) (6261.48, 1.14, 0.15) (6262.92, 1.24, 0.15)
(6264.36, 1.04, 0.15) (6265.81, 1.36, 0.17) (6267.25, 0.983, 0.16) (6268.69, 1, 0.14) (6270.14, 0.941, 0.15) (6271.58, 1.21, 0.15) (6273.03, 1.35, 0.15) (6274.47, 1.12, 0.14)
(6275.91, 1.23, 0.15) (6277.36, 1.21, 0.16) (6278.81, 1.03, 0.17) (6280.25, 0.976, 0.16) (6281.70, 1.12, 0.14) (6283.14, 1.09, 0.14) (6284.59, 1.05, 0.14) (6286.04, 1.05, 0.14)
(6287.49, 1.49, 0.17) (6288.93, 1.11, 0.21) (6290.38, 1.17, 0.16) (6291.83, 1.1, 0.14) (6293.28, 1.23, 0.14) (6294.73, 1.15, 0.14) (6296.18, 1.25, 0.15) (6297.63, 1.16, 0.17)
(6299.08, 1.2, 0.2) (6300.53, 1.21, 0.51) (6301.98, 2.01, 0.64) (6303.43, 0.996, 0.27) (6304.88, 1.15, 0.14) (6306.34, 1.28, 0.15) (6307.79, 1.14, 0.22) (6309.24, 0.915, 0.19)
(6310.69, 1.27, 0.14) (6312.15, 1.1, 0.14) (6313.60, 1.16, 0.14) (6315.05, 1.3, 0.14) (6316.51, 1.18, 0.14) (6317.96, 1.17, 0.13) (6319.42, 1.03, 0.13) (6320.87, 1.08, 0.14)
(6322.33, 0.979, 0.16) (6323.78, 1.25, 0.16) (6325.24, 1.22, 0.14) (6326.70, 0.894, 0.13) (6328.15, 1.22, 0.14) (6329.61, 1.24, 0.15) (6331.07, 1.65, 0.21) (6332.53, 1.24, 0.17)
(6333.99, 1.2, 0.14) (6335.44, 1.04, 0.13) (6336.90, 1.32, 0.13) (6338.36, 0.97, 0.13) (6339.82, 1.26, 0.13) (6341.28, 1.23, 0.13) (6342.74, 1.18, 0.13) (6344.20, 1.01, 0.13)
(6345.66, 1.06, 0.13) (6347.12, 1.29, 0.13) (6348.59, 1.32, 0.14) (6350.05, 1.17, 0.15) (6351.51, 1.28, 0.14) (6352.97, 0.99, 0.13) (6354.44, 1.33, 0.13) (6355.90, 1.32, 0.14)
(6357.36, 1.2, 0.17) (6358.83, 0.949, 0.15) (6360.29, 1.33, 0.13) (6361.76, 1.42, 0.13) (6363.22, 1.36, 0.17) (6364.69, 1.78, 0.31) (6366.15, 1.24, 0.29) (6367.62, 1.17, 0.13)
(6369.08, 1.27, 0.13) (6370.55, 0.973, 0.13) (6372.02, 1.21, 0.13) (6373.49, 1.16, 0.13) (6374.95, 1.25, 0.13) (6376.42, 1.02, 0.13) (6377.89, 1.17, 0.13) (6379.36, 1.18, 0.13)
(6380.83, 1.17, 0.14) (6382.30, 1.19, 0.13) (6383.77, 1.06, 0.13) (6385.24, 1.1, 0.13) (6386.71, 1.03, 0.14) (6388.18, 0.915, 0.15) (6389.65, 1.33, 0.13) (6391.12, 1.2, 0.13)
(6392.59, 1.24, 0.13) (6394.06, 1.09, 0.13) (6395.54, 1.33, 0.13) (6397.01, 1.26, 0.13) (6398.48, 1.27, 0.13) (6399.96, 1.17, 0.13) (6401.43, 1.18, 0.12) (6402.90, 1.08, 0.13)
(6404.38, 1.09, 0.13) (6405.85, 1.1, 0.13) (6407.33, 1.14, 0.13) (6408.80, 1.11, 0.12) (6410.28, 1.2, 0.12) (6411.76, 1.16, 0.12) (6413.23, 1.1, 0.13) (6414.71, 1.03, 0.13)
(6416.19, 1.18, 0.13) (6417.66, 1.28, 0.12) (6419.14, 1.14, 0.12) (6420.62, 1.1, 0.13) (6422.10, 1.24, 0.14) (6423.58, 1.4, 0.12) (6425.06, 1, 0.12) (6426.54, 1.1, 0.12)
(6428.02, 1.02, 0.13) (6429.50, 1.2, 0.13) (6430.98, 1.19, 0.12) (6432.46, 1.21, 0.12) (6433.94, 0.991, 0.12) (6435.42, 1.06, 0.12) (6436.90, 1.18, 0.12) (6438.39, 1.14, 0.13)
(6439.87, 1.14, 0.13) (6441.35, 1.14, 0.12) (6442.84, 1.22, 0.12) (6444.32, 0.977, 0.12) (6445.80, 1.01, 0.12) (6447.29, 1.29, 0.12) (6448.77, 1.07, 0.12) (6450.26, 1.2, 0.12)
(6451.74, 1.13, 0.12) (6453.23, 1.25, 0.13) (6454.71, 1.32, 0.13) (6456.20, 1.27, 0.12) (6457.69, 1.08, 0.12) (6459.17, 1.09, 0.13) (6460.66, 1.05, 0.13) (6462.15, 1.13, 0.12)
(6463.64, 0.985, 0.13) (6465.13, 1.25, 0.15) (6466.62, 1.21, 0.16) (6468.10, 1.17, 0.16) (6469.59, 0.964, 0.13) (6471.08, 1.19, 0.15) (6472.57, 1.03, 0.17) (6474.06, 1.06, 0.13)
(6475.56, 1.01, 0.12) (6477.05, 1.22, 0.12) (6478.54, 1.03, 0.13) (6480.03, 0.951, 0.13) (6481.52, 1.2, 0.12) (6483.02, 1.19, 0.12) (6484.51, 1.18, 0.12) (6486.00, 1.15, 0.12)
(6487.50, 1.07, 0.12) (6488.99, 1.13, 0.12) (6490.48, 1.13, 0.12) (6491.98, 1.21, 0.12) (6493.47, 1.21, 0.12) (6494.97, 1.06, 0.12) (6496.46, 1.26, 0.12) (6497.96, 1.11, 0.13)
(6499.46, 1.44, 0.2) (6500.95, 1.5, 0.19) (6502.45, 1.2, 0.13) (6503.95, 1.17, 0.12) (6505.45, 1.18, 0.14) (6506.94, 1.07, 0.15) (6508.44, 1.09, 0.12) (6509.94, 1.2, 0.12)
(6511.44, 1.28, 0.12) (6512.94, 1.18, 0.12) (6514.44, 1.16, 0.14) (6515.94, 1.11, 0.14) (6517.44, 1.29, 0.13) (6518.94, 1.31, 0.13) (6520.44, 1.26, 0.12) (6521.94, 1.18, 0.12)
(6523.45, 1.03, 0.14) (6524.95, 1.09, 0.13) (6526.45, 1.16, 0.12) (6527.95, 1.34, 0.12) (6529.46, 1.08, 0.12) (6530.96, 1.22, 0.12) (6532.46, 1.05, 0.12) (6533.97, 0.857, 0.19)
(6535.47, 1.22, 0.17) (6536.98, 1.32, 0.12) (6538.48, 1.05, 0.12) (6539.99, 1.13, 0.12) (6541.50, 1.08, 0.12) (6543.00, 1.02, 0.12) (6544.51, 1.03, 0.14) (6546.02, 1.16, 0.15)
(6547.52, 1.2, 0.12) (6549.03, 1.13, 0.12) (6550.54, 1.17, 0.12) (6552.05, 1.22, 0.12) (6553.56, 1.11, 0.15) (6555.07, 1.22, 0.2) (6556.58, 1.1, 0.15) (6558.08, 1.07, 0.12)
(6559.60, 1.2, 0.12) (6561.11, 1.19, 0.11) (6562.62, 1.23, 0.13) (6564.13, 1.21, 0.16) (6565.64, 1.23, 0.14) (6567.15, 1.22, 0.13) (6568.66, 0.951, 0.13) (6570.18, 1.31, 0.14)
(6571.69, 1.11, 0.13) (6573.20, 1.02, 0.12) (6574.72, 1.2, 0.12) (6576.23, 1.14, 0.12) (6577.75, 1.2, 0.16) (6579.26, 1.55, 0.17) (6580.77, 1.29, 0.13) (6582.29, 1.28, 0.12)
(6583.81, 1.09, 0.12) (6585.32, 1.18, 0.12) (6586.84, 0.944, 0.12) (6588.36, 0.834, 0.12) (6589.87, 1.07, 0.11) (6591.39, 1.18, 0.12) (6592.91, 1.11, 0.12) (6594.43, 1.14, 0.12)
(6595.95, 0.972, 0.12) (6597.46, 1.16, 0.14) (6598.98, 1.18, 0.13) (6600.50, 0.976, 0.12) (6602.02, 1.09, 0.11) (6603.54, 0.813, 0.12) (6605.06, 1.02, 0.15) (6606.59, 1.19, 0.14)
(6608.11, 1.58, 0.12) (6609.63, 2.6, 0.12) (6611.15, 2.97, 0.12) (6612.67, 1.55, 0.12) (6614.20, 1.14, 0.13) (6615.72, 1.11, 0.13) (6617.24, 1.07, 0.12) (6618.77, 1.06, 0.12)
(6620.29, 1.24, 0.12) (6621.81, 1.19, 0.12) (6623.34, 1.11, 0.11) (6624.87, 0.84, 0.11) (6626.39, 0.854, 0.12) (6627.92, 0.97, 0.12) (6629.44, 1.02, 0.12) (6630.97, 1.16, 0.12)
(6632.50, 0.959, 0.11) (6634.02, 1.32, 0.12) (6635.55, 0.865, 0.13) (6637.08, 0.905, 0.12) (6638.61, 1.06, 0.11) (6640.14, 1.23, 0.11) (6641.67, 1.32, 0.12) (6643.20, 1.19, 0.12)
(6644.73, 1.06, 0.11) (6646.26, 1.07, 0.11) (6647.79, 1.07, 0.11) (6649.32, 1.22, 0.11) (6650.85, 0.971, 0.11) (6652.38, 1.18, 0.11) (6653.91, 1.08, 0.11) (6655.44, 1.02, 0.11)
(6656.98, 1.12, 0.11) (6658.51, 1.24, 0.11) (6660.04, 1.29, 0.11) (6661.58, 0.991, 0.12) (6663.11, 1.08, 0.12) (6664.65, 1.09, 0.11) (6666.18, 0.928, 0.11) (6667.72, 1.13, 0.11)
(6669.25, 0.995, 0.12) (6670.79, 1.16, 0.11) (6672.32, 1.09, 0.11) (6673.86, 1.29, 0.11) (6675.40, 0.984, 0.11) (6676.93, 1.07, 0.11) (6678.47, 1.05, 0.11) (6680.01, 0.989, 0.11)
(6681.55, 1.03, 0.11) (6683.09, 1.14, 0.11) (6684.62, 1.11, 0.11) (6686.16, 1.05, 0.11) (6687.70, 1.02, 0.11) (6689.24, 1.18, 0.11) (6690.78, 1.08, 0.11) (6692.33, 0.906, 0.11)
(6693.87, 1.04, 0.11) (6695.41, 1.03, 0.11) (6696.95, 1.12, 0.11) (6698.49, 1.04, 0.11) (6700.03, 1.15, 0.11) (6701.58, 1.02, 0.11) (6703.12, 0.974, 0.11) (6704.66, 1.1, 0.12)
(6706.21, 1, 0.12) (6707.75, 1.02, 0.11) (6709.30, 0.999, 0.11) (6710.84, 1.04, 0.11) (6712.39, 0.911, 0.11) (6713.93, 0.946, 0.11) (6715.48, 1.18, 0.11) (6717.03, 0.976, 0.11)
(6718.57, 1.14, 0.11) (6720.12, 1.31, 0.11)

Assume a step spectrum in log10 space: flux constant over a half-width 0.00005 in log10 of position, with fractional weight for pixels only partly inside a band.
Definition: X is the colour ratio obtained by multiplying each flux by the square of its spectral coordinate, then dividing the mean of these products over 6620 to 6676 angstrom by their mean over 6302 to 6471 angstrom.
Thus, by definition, 1.01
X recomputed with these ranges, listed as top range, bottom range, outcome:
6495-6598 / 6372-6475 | 1.05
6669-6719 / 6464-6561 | 0.97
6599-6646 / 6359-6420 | 1.10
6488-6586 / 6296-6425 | 1.04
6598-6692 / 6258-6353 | 1.09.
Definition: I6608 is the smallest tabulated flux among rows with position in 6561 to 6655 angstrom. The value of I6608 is 0.813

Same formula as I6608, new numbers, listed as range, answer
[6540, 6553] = 1.02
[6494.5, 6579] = 0.857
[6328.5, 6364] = 0.949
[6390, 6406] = 1.08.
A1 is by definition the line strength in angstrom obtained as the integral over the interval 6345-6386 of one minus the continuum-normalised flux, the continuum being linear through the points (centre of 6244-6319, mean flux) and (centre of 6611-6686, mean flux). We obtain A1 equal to -1.7 angstrom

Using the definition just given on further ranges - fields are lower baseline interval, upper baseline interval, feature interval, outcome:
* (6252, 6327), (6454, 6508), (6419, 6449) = 0.5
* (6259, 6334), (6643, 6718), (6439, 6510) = -1.6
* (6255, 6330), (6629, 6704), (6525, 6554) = -0.6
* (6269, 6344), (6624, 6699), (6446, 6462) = -0.5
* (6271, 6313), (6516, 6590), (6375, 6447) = 1.6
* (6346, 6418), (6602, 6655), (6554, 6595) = 1.4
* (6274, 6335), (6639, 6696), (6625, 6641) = 1.1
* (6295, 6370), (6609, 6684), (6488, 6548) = 0.8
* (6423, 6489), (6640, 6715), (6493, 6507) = -1.4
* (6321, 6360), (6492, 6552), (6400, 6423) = 0.7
